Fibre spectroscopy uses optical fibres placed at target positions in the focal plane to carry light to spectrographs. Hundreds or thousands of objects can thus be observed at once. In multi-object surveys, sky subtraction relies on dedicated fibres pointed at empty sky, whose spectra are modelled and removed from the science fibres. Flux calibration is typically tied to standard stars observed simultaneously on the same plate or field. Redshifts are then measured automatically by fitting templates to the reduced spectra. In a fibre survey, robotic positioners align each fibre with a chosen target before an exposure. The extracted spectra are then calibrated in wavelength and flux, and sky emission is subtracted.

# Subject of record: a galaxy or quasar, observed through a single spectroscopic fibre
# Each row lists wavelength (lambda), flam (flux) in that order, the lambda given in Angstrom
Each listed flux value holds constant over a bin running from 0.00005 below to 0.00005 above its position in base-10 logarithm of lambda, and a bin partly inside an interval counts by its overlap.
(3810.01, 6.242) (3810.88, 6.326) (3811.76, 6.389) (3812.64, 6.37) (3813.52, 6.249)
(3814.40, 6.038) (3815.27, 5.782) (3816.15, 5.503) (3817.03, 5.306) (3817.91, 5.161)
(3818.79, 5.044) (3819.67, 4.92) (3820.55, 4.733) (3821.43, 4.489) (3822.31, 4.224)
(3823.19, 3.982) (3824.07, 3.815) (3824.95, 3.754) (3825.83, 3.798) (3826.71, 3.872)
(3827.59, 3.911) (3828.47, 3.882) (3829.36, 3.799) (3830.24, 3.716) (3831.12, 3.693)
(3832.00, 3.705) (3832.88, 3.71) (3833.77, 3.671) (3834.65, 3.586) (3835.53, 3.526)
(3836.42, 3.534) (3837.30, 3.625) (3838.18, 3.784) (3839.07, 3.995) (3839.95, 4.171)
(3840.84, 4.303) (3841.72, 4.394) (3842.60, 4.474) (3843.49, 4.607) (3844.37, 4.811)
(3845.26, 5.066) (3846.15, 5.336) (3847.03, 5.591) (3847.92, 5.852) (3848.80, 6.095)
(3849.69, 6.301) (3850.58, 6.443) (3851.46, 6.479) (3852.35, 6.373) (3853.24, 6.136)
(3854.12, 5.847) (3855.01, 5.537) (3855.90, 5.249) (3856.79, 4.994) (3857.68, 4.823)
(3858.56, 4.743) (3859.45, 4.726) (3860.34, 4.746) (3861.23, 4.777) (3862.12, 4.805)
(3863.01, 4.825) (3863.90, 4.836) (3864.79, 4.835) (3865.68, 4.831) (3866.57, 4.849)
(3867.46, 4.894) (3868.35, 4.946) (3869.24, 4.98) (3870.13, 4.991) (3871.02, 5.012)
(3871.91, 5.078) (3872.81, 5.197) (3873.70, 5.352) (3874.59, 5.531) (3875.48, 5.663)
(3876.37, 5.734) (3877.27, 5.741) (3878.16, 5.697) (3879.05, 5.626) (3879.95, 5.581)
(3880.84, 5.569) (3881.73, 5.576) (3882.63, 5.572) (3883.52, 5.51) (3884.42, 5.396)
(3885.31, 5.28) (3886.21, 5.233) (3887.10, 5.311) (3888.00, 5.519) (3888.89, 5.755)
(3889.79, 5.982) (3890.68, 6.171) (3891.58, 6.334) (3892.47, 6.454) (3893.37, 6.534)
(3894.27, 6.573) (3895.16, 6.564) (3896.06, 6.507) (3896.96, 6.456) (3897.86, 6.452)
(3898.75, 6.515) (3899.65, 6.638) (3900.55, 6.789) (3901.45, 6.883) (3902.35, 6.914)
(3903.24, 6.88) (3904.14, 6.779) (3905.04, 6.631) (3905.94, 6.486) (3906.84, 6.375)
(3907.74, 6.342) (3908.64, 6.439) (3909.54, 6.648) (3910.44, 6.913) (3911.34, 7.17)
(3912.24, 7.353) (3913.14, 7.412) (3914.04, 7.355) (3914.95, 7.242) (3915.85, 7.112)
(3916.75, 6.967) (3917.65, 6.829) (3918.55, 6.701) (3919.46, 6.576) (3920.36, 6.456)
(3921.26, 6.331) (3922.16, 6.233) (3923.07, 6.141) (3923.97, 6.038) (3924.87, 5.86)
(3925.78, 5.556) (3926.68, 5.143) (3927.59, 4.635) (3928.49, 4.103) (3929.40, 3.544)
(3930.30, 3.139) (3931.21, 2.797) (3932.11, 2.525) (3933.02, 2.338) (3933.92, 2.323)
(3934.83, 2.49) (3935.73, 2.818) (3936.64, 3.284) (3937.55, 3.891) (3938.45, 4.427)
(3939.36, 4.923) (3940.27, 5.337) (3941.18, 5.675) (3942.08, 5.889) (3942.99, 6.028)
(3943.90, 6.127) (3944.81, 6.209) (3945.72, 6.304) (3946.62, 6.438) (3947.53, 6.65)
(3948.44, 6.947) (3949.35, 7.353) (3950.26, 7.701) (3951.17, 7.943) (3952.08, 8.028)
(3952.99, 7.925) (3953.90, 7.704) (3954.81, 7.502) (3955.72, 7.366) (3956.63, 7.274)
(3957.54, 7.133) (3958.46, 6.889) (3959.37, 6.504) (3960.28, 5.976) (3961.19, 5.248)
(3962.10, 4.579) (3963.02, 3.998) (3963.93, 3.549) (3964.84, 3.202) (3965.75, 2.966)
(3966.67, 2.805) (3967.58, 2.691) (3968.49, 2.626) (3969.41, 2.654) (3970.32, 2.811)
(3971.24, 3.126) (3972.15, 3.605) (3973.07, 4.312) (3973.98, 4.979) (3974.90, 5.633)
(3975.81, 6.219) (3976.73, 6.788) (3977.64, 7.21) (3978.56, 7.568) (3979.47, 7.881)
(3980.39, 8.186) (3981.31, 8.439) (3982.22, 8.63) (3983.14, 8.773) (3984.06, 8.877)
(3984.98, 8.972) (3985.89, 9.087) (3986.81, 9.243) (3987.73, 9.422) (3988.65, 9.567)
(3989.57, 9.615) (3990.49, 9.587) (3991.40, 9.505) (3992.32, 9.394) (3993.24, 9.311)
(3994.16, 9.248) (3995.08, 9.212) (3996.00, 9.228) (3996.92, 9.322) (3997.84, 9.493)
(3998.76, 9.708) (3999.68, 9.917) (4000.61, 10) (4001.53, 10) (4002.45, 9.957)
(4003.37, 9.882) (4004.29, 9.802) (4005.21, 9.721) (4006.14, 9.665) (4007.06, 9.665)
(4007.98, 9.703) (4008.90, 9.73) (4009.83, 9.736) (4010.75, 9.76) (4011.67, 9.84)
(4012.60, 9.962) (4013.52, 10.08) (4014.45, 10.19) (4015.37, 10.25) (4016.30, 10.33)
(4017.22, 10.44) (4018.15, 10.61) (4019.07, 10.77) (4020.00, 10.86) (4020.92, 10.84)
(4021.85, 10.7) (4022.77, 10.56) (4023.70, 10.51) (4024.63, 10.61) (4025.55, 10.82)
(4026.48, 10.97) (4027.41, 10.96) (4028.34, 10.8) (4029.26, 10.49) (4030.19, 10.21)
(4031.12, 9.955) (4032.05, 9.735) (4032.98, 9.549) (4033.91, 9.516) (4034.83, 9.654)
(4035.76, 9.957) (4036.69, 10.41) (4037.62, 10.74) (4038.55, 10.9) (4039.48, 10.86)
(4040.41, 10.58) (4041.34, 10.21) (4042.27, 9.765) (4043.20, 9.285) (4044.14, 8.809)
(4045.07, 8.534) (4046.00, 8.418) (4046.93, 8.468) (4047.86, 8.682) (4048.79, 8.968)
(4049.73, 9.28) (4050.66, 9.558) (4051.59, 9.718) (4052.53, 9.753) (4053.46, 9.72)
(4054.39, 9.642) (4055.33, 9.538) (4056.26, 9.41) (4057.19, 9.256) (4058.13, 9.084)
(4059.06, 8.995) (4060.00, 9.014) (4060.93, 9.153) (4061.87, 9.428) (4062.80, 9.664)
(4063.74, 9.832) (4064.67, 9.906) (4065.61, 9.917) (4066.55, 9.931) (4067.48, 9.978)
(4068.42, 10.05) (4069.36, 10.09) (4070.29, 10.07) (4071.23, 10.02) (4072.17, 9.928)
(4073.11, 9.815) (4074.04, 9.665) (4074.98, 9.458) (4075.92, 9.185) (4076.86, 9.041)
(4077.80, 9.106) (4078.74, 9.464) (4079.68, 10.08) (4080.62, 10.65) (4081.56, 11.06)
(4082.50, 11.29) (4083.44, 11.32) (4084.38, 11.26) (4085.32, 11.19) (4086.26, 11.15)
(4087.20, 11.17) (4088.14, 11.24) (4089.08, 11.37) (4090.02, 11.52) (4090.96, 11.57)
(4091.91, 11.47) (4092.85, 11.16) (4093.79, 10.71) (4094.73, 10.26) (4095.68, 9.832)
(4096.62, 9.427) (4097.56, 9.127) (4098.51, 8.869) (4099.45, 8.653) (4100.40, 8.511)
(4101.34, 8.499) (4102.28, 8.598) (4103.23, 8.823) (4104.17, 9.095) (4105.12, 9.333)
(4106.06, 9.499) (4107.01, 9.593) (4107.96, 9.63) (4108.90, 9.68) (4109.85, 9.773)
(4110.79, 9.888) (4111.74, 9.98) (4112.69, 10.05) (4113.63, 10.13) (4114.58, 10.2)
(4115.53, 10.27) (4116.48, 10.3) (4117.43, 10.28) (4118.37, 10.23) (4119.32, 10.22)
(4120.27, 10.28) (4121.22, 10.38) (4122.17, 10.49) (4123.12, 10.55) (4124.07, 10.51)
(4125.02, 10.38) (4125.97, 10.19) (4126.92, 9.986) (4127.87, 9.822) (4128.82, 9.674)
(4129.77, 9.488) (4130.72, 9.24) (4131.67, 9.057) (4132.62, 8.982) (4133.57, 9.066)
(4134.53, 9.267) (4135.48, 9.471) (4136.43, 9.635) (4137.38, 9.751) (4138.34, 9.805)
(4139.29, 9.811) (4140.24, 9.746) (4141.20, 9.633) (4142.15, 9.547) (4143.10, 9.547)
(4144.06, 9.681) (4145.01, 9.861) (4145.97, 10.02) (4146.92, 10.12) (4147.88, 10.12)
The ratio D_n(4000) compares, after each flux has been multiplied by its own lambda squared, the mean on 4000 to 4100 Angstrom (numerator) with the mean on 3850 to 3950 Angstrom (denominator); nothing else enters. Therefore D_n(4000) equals 1.9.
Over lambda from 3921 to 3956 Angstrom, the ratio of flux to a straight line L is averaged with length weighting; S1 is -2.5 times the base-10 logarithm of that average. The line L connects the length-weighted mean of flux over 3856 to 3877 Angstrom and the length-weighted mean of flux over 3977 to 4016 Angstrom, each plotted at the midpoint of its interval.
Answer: 0.35 mag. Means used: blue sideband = 5.02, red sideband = 9.36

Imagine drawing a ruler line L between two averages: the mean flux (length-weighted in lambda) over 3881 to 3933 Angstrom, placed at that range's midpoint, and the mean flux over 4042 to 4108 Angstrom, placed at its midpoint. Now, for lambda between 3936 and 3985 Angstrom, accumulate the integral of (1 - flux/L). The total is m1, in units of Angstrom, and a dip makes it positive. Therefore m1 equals 9.1 Angstrom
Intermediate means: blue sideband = 6.03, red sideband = 9.77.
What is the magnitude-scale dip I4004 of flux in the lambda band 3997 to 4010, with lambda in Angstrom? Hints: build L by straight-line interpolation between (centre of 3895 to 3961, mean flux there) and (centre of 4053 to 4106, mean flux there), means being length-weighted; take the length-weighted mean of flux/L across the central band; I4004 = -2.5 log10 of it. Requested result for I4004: -0.22 mag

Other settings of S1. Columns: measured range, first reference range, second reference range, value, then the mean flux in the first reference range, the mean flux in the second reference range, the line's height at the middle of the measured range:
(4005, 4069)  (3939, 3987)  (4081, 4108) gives -0.182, 6.15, 10.2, 8.42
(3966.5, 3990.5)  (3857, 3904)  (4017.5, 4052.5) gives 0.267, 5.63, 10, 8.42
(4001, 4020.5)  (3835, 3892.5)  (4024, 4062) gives -0.128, 5.21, 9.75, 8.93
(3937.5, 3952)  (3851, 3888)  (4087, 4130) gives 0.094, 5.29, 10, 6.78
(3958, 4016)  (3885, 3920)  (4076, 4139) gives 0.046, 6.55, 10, 7.97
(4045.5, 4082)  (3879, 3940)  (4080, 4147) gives -0.070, 5.72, 10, 8.96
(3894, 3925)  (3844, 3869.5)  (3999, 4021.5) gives 0.039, 5.3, 10.1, 6.94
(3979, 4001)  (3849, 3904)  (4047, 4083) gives -0.140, 5.67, 9.66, 8.07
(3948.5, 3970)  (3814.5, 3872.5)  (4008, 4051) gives 0.376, 4.74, 10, 8.04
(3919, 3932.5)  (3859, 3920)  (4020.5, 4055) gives 0.349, 5.97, 9.94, 6.94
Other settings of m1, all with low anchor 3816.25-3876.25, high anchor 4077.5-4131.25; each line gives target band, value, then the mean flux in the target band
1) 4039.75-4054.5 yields -0.70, 9.35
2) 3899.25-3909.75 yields -1.21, 6.65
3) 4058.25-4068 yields -0.32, 9.57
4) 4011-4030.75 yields -5.00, 10.5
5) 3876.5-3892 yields -0.27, 5.64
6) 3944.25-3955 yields -0.47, 7.21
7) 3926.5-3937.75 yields 5.64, 3.25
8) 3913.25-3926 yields -0.61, 6.57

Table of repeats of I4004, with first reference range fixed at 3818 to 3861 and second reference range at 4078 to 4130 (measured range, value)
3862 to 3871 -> 0.065 mag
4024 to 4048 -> -0.147 mag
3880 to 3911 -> -0.077 mag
